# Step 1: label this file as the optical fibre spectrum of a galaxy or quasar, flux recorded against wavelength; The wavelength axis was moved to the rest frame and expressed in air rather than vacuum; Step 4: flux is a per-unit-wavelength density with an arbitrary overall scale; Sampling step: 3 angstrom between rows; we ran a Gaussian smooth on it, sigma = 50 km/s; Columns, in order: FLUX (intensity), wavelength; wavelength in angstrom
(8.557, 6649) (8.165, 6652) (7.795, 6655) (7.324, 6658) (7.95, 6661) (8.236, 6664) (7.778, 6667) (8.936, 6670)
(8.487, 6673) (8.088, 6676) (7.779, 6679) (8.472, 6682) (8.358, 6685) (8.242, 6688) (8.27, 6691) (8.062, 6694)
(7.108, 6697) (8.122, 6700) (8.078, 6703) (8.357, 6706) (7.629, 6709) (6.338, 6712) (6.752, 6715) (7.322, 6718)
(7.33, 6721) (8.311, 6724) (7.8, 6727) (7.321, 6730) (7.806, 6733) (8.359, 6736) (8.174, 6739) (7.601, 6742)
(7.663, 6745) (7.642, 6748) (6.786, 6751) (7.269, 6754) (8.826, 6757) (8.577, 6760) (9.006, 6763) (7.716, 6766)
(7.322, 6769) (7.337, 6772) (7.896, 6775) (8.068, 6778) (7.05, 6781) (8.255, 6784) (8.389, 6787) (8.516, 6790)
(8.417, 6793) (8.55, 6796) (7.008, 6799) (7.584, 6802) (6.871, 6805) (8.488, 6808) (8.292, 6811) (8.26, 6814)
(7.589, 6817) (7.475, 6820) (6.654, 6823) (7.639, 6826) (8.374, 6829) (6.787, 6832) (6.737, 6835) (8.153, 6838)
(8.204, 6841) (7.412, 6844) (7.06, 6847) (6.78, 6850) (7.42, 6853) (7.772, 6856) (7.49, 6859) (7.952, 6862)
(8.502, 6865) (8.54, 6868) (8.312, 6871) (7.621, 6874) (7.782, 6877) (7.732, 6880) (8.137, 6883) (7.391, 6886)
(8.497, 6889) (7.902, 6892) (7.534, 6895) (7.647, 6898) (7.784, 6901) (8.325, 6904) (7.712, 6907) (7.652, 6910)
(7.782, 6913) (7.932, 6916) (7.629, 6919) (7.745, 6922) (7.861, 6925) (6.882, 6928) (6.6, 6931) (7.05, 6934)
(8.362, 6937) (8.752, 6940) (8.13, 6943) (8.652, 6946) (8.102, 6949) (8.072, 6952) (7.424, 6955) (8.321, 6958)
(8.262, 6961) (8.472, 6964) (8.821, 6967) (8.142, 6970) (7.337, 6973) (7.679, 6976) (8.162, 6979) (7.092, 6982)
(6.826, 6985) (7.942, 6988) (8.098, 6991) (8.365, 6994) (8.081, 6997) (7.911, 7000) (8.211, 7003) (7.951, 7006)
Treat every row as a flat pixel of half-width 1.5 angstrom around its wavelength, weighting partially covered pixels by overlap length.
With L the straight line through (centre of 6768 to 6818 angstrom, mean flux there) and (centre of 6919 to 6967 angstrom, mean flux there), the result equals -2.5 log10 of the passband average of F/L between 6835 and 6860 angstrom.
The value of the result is 0.06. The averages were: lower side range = 7.88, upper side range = 7.93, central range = 7.49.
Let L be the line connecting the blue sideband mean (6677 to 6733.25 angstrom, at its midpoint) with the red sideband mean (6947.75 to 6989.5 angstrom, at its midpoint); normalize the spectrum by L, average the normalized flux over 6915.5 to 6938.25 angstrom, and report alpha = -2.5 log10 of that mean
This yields 0.057 mag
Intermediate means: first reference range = 7.76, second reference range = 7.9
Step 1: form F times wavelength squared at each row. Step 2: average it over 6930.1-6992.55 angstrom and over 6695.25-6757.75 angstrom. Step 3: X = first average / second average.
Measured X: 1.11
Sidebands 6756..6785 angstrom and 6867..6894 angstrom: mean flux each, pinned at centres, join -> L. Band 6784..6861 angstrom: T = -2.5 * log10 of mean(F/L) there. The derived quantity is 0.04 mag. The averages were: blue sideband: 7.99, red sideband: 7.97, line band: 7.69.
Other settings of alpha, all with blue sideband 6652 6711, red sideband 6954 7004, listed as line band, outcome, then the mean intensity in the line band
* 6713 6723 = 0.13 mag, 7.15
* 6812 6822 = 0.04 mag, 7.74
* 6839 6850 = 0.07 mag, 7.48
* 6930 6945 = 0.02 mag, 7.85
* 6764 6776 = 0.06 mag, 7.61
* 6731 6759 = 0.03 mag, 7.8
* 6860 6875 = -0.03 mag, 8.18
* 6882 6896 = 0.01 mag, 7.9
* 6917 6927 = 0.04 mag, 7.71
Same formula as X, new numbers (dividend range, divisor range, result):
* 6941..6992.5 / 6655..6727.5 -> 1.10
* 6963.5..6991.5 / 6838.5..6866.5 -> 1.06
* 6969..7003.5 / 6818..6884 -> 1.06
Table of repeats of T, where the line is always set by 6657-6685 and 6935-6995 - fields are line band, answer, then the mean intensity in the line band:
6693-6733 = 0.08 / 7.58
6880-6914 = 0.03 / 7.85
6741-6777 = 0.04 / 7.81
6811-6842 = 0.07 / 7.61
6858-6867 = 0.00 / 8.04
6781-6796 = -0.02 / 8.28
